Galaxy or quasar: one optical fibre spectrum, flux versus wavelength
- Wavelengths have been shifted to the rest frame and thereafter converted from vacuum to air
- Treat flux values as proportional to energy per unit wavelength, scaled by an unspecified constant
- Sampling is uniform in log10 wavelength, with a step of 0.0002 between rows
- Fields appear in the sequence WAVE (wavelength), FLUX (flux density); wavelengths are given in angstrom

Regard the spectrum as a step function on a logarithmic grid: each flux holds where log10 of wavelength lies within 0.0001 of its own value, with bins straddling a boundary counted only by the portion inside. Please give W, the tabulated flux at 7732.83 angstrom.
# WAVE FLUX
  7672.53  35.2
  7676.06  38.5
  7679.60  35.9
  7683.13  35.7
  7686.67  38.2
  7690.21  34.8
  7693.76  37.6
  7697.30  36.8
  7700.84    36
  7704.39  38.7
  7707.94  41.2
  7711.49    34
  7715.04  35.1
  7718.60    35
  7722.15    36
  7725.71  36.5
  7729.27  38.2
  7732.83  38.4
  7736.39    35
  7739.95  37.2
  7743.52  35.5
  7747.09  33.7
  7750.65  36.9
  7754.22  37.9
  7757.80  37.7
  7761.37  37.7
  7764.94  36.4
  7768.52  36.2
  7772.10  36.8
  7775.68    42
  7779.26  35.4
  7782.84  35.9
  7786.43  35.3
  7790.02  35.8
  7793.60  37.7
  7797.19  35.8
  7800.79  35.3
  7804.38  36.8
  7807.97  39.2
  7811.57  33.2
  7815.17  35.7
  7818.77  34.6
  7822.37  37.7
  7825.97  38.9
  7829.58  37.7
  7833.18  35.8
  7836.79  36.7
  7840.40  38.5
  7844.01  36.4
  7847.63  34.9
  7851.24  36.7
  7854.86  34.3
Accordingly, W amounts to 38.4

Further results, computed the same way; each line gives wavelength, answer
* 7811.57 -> 33.2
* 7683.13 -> 35.7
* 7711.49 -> 34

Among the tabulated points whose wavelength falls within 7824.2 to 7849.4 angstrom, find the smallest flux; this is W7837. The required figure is 34.9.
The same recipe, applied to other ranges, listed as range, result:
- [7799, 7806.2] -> 35.3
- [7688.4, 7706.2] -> 34.8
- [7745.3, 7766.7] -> 33.7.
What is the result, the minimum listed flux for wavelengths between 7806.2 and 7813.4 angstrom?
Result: 33.2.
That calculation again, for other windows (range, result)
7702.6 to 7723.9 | 34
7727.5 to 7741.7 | 35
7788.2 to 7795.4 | 35.8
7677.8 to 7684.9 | 35.7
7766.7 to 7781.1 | 35.4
